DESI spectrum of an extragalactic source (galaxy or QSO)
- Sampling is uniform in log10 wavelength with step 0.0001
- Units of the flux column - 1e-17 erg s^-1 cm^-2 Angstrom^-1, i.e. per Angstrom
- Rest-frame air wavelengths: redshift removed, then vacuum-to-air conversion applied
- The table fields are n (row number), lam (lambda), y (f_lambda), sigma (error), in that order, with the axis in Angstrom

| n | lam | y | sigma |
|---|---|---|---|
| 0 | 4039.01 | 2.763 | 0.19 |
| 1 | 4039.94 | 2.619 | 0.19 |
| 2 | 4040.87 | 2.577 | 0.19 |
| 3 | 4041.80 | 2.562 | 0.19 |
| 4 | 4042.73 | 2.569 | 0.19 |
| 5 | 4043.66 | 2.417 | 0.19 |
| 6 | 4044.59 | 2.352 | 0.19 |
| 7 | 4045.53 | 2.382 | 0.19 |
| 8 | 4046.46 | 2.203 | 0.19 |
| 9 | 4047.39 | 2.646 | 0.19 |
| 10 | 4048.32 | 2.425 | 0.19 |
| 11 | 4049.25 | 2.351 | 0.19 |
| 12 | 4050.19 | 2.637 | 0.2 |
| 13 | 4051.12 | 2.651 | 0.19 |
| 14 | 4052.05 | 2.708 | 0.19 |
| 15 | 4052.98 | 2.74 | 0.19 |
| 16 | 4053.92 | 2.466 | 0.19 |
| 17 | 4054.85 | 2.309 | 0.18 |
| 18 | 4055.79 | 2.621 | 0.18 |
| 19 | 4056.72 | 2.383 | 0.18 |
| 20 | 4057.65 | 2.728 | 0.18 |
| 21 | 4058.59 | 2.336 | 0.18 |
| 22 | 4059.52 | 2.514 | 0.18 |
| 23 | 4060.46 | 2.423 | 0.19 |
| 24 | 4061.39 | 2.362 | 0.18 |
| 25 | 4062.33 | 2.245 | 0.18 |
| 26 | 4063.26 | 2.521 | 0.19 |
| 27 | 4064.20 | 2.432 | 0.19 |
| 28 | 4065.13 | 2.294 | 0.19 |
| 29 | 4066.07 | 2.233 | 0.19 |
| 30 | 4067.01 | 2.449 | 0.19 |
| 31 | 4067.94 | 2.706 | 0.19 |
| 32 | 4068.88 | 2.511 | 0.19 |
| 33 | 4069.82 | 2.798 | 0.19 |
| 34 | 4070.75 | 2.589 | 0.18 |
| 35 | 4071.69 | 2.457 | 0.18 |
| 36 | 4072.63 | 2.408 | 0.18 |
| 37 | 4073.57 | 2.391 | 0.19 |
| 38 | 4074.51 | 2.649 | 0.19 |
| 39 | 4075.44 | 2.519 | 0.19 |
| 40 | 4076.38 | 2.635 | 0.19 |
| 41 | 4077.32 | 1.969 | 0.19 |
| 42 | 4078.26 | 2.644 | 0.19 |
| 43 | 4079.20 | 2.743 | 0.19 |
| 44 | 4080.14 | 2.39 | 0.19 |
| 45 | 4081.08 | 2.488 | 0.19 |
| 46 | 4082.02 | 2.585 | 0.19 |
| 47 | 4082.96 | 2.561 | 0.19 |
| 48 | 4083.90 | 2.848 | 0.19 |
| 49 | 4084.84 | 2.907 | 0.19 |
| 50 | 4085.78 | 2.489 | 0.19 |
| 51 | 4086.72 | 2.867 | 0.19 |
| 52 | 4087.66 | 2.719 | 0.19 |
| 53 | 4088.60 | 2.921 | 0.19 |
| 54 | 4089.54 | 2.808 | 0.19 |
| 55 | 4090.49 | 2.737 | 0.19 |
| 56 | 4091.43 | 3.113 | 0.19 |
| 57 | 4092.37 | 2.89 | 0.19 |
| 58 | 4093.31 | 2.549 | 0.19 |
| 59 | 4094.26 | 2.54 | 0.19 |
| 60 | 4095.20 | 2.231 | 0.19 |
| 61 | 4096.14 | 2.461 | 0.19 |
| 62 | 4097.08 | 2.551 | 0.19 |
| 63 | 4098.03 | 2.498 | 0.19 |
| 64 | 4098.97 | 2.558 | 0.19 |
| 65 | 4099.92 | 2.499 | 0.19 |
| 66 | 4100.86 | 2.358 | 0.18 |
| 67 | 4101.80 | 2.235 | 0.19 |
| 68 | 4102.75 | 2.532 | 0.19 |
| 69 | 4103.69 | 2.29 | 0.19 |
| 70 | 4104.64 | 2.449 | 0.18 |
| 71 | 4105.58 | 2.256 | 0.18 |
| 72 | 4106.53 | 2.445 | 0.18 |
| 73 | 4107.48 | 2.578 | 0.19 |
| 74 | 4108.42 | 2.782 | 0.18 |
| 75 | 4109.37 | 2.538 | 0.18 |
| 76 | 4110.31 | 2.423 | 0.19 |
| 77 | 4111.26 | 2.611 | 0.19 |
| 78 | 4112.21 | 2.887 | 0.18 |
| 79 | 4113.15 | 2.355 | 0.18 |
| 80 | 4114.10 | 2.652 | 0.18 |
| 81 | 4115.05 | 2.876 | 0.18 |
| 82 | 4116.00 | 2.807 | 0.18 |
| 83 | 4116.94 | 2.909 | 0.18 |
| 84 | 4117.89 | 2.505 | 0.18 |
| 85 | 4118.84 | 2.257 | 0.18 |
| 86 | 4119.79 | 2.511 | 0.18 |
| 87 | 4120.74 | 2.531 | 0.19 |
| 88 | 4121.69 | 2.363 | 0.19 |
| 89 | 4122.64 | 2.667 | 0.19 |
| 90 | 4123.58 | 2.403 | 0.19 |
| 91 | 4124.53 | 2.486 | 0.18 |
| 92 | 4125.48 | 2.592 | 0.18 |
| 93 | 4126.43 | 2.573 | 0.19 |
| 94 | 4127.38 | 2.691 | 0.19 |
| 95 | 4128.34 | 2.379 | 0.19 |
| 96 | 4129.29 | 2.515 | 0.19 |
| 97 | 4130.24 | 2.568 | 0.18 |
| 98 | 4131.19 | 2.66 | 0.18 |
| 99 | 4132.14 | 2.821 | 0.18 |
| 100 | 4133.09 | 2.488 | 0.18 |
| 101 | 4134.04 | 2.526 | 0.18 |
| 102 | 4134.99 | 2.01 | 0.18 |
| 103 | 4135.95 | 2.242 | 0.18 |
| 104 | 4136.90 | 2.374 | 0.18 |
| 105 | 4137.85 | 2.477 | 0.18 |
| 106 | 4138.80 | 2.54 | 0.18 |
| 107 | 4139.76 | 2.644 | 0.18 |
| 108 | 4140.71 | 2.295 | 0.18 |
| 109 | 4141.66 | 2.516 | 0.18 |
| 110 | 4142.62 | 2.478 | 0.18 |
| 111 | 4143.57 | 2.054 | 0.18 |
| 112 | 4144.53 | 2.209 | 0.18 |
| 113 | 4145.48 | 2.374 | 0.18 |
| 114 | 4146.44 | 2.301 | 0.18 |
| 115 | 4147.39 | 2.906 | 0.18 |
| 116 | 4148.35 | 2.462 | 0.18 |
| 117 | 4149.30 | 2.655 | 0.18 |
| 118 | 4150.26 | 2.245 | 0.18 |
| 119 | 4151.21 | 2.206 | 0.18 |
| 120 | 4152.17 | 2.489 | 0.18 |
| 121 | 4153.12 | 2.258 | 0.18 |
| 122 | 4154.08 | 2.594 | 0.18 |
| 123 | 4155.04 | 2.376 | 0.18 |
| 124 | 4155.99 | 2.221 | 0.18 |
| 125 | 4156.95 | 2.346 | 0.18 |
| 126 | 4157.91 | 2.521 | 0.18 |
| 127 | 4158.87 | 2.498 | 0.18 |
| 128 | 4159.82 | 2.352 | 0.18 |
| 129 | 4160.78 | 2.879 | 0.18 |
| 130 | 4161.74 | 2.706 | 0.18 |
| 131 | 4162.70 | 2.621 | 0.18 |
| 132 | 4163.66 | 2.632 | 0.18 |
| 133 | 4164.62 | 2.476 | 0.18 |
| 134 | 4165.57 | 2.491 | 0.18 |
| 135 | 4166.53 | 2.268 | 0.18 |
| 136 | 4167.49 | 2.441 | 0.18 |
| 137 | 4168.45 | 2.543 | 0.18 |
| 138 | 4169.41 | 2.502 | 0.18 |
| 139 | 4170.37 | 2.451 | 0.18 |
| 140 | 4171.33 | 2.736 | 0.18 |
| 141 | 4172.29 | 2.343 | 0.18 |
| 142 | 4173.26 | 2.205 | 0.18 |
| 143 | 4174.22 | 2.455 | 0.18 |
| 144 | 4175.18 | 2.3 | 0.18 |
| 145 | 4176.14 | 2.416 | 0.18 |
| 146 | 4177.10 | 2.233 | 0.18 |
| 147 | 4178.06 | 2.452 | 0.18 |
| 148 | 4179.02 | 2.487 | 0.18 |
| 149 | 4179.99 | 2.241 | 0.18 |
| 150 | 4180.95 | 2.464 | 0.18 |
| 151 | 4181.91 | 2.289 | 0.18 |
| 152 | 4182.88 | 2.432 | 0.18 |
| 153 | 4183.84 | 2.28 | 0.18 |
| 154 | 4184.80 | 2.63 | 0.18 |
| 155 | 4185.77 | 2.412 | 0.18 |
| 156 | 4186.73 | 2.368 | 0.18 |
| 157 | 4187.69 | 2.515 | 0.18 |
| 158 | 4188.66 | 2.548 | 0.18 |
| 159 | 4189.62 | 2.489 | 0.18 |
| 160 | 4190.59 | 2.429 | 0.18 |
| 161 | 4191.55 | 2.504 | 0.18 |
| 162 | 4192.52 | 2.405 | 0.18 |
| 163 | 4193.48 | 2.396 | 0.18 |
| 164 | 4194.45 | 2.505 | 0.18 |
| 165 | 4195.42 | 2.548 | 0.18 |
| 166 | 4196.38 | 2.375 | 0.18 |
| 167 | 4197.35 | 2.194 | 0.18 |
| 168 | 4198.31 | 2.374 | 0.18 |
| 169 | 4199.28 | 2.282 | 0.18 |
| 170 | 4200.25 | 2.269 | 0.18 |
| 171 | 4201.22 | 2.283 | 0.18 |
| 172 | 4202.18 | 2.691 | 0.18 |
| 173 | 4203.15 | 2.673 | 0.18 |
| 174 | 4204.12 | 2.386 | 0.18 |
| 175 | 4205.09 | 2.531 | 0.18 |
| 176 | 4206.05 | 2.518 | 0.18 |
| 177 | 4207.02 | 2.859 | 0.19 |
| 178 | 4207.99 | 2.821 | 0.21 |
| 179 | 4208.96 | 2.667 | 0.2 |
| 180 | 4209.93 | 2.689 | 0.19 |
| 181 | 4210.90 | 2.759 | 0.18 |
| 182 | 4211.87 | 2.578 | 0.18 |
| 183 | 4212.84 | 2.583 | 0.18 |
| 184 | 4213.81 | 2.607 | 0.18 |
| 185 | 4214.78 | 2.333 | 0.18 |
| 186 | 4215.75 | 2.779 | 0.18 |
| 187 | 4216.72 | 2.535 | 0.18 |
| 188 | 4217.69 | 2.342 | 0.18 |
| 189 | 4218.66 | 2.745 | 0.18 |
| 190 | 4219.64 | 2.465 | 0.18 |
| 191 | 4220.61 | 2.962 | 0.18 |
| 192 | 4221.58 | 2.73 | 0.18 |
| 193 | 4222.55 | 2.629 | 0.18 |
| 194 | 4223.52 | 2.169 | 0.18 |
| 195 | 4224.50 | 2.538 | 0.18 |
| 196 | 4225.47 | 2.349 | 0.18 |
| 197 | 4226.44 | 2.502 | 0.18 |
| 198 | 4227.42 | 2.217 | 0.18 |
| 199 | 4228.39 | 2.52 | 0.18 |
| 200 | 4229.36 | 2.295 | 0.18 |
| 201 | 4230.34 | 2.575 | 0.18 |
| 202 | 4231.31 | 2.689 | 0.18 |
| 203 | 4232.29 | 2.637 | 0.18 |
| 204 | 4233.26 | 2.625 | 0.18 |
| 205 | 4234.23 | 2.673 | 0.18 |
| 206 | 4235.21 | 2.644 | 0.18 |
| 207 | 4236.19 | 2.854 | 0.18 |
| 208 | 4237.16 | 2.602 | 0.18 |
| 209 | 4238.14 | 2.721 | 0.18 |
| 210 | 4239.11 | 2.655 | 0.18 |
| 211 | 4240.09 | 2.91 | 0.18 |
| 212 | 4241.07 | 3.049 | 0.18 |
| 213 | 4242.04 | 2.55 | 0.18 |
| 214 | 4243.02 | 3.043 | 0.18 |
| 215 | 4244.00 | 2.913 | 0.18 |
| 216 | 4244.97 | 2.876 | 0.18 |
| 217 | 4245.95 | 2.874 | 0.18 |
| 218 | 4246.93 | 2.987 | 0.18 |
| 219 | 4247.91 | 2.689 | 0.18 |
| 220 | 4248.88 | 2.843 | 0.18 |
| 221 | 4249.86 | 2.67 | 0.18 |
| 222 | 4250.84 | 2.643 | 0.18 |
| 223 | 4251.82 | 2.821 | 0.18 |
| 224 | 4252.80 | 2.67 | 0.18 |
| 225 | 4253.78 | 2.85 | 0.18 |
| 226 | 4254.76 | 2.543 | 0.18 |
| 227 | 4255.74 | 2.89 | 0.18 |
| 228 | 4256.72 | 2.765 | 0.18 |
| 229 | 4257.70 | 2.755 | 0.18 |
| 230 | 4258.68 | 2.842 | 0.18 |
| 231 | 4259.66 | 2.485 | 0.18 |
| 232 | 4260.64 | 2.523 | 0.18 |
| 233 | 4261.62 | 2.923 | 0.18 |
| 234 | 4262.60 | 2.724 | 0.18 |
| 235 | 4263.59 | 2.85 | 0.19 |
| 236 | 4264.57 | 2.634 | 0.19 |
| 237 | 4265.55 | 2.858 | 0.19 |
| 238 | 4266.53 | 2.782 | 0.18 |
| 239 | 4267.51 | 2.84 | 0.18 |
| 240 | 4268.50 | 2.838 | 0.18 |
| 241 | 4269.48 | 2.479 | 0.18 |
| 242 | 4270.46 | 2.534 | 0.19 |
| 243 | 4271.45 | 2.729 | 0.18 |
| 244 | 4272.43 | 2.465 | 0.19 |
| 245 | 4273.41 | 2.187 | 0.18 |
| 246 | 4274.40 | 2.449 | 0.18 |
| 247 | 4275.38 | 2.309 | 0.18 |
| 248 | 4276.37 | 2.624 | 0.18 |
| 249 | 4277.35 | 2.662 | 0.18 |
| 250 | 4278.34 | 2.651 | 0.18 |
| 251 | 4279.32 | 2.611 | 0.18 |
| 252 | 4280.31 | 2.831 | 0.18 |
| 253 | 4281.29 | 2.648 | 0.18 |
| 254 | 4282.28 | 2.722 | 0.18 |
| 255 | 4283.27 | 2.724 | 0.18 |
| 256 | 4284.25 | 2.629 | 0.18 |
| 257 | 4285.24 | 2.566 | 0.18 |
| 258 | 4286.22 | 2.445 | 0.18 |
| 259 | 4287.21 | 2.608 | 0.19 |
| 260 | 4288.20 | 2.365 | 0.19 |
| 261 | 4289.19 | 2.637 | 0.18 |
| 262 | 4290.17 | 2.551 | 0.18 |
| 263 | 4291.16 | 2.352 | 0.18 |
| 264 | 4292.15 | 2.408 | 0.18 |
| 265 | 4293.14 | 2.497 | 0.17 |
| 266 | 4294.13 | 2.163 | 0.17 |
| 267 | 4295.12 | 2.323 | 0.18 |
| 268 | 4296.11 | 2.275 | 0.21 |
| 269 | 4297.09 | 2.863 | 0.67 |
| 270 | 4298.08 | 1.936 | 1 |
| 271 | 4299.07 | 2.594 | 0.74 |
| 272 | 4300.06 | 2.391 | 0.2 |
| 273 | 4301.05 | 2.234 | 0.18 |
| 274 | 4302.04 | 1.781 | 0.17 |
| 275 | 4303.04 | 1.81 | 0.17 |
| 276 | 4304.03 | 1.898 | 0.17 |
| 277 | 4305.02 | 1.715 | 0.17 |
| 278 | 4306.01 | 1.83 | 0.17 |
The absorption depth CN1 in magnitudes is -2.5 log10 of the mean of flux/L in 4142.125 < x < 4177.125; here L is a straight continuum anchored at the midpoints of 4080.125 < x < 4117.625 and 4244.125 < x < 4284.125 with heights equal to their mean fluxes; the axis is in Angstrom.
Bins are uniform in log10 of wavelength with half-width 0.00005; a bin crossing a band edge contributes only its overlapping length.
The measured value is 0.08 mag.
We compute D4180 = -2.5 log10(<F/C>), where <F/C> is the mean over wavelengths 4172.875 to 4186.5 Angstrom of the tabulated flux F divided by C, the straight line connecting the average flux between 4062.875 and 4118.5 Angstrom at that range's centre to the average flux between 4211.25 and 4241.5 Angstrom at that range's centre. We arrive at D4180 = 0.09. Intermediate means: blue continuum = 2.57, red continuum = 2.6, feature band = 2.38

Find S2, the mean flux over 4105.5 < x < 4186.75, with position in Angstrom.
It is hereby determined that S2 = 2.48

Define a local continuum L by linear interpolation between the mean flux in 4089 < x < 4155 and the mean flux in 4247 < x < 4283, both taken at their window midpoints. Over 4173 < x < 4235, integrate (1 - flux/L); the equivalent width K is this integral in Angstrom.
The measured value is 2.7 Angstrom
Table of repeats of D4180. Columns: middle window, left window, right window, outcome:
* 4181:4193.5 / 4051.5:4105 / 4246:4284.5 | 0.079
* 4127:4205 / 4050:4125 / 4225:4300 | 0.062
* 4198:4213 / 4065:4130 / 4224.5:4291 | 0.029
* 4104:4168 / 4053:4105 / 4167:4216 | 0.004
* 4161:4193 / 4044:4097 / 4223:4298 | 0.061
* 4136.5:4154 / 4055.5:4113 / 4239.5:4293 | 0.073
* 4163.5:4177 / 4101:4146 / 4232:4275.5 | 0.060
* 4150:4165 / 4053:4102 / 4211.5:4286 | 0.056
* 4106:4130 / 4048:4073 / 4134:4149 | -0.063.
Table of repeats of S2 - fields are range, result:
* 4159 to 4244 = 2.53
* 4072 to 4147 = 2.53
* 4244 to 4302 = 2.61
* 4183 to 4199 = 2.43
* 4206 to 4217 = 2.65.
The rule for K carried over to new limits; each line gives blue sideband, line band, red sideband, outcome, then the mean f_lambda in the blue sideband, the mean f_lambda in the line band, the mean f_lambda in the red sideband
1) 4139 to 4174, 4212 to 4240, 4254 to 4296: -0.38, 2.45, 2.58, 2.6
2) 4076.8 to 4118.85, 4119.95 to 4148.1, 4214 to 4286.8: 1.43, 2.59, 2.47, 2.66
